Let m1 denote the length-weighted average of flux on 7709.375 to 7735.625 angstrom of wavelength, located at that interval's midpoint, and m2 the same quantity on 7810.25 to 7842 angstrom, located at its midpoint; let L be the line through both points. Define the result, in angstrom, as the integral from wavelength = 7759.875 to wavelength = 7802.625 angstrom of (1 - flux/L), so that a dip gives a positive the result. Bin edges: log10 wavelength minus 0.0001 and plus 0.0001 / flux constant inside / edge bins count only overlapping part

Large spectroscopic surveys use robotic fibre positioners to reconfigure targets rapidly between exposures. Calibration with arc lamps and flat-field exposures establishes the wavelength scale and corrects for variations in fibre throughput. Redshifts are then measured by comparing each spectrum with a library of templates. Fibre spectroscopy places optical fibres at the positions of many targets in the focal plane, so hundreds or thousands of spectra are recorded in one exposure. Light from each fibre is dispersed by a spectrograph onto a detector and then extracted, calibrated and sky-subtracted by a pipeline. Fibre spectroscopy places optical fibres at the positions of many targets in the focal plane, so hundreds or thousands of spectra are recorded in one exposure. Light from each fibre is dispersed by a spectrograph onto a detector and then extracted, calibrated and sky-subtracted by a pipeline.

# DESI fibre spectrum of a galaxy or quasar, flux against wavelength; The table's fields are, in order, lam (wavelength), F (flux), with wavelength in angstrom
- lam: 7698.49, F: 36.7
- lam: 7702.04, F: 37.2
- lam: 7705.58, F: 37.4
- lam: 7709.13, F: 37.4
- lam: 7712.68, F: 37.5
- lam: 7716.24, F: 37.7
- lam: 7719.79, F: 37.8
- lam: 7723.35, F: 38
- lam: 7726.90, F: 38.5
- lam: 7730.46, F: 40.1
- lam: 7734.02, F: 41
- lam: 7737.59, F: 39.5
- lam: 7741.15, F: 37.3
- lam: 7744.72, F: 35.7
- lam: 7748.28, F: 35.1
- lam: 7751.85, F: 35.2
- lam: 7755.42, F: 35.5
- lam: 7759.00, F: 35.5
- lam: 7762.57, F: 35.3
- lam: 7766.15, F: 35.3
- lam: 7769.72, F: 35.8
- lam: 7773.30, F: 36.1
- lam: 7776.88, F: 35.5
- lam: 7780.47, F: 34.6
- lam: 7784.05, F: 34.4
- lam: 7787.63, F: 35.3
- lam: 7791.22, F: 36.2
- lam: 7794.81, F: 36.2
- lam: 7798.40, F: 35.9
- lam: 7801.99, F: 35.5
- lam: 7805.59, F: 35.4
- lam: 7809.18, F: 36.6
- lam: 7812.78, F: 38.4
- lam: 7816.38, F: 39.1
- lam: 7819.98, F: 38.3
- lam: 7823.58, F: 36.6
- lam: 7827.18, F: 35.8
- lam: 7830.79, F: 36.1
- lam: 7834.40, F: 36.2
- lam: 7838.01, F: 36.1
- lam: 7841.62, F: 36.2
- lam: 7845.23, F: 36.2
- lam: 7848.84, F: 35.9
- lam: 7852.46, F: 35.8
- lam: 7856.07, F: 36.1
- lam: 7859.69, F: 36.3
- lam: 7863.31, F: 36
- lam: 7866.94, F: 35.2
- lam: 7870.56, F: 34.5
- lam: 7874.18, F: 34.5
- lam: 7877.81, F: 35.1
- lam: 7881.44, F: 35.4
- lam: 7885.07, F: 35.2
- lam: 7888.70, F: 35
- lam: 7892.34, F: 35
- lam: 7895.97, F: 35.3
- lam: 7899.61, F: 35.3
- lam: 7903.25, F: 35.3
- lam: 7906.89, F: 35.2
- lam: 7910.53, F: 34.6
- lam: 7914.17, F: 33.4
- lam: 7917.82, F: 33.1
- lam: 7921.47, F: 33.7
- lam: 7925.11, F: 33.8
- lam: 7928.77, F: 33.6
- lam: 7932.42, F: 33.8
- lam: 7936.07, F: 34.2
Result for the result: 2.5 angstrom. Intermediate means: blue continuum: 38.6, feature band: 35.5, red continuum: 37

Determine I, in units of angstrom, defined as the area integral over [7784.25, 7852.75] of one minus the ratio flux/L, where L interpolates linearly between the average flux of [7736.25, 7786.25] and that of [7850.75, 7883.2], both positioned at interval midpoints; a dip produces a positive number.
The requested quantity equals -1.5 angstrom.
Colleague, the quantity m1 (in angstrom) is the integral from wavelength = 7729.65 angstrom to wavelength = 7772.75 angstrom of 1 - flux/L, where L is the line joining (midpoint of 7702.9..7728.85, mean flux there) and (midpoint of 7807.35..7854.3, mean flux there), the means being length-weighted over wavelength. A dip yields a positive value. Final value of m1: 0.89 angstrom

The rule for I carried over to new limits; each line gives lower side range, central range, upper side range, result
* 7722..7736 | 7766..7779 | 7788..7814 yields 0.6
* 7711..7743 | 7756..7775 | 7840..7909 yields 1.1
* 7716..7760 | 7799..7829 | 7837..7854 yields -0.4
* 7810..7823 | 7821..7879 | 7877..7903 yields 1.6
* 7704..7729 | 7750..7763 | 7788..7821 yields 0.7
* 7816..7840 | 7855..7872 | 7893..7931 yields 0.1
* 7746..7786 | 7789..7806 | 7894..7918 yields -0.3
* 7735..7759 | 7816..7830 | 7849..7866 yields -0.4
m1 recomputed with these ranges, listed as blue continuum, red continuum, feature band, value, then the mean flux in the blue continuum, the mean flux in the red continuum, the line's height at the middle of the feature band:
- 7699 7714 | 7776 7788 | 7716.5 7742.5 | -1.6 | 37.3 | 34.9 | 36.6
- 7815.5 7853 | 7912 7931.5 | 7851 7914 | -0.6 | 36.5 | 33.5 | 34.9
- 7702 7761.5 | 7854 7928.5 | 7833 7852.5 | -0.2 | 37.4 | 34.9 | 35.6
